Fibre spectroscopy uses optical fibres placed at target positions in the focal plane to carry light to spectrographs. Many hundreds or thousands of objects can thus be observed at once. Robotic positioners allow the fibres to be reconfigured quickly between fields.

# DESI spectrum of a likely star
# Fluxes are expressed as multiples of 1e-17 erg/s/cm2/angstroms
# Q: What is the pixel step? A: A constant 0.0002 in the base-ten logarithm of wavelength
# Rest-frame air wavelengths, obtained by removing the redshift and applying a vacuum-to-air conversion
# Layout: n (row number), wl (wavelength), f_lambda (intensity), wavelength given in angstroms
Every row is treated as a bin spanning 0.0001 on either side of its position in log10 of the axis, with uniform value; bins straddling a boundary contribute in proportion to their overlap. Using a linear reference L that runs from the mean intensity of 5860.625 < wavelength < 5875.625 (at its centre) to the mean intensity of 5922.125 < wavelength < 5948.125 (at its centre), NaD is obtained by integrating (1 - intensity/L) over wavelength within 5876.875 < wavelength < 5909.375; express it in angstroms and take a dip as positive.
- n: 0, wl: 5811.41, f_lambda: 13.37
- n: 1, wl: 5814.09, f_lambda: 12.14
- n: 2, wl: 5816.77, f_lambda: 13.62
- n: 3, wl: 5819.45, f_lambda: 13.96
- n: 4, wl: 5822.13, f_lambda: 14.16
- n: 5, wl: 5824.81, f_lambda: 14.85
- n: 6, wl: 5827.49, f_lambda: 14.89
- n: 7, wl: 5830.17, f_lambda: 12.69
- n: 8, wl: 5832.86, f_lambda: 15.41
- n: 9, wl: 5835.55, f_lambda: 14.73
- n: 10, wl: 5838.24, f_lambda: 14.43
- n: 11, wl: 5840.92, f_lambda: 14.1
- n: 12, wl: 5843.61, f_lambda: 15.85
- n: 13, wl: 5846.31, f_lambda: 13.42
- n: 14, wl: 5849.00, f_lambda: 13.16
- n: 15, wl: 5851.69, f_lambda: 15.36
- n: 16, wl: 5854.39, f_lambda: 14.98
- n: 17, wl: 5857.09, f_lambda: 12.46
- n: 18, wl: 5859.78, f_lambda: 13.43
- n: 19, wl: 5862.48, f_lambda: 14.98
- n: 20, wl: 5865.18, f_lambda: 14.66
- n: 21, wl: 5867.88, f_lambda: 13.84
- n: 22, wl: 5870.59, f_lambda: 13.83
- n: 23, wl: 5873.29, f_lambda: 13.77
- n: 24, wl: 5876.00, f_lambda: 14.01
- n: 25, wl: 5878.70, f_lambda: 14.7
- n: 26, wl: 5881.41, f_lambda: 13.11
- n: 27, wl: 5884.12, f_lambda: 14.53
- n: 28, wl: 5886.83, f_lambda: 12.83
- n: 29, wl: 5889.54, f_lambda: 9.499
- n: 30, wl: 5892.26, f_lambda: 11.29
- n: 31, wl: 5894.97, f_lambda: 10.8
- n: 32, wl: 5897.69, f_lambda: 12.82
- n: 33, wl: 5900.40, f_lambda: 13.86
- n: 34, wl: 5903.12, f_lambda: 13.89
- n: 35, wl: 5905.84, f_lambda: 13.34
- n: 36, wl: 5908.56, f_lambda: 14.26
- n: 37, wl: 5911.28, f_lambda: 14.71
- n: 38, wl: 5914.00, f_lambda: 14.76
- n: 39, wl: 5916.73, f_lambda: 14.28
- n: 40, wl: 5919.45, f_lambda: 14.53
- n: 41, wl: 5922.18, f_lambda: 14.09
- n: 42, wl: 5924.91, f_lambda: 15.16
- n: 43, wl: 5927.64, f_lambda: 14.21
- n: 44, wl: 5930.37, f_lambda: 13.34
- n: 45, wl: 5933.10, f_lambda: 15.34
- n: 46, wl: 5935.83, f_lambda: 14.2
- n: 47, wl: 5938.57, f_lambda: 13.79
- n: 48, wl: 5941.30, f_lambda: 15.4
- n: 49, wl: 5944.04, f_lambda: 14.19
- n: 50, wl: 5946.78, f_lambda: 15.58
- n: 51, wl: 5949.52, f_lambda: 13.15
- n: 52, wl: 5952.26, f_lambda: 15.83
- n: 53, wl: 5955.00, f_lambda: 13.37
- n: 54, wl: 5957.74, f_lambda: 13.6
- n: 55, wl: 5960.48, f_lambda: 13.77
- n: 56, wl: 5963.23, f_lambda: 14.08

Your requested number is 3.2 angstroms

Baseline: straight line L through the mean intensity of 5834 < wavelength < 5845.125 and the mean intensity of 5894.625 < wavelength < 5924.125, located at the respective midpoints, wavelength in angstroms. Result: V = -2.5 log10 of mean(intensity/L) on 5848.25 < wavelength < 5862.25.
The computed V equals 0.04 mag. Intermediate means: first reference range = 14.8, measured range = 14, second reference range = 13.9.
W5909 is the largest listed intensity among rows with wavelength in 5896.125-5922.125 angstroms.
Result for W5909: 14.76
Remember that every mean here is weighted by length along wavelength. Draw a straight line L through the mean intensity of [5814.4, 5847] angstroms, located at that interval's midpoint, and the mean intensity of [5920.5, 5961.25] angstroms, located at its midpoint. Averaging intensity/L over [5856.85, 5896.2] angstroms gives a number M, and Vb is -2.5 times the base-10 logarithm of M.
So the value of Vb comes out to 0.087 mag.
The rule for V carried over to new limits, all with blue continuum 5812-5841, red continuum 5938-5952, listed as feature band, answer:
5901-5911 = 0.04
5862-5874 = 0.00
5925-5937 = 0.01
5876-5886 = 0.02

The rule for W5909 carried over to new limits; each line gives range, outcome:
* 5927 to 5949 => 15.58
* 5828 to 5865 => 15.85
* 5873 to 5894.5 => 14.7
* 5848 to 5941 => 15.36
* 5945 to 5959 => 15.83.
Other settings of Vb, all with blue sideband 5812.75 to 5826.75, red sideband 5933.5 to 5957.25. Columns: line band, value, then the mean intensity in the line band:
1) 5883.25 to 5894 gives 0.19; 11.9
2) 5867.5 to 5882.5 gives 0.01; 13.9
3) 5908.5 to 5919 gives -0.02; 14.5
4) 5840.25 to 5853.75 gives -0.04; 14.4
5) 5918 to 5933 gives 0.00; 14.4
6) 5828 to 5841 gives -0.04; 14.3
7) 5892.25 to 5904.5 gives 0.12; 12.7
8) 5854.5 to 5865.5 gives 0.01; 13.9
